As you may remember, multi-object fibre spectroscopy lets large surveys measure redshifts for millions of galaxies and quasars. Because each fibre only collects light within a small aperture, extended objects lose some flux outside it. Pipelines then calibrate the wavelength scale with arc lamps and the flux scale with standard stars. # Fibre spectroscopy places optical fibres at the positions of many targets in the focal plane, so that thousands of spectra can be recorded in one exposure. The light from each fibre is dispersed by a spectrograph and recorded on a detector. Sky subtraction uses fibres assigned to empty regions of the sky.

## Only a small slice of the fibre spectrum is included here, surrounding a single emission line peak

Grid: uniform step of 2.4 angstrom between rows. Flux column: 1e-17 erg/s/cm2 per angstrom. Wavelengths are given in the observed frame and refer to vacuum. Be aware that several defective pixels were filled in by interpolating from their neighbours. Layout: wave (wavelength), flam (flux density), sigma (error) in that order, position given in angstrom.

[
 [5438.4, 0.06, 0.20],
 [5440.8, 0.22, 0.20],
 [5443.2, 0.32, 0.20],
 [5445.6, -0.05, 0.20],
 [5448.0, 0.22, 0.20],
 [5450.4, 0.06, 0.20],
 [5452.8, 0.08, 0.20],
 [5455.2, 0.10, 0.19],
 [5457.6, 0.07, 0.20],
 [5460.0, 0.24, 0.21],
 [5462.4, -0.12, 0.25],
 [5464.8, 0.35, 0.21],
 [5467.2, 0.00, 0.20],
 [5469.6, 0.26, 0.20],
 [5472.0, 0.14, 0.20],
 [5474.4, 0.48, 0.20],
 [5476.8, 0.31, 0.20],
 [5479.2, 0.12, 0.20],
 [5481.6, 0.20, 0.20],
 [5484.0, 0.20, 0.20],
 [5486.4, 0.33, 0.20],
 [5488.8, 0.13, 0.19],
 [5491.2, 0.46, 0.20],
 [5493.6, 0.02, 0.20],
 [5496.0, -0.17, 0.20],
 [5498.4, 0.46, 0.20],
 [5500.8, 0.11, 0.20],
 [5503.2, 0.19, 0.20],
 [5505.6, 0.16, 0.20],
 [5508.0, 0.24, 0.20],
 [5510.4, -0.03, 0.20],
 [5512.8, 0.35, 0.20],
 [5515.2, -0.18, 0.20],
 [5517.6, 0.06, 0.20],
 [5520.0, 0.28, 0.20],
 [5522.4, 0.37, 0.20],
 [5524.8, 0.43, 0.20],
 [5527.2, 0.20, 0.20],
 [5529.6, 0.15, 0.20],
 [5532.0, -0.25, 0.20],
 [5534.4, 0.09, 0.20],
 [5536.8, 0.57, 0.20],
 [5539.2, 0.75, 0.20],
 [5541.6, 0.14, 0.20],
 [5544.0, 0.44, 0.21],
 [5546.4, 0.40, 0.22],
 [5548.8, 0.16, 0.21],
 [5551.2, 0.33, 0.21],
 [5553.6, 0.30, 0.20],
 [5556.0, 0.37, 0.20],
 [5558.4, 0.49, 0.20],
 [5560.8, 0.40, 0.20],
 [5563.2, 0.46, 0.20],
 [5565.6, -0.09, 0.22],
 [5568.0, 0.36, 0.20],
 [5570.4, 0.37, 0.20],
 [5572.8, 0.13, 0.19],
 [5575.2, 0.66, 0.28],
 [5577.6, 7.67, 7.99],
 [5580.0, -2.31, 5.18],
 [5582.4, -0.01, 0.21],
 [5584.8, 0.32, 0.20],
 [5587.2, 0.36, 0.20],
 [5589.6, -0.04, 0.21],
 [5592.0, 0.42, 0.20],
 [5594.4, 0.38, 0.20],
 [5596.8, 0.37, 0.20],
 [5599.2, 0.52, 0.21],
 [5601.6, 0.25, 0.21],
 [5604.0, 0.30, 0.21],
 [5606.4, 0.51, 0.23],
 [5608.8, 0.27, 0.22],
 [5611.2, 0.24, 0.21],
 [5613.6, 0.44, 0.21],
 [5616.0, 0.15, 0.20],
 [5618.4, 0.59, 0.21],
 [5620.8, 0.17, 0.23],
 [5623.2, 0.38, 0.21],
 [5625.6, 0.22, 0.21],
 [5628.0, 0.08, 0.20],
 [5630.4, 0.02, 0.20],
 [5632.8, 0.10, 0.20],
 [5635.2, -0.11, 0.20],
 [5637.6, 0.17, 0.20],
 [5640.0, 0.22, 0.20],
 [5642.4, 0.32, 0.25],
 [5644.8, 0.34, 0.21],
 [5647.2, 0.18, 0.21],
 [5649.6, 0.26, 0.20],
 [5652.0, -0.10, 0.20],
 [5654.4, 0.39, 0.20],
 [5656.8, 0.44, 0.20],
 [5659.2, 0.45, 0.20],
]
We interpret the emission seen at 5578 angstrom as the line Mg II 2798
